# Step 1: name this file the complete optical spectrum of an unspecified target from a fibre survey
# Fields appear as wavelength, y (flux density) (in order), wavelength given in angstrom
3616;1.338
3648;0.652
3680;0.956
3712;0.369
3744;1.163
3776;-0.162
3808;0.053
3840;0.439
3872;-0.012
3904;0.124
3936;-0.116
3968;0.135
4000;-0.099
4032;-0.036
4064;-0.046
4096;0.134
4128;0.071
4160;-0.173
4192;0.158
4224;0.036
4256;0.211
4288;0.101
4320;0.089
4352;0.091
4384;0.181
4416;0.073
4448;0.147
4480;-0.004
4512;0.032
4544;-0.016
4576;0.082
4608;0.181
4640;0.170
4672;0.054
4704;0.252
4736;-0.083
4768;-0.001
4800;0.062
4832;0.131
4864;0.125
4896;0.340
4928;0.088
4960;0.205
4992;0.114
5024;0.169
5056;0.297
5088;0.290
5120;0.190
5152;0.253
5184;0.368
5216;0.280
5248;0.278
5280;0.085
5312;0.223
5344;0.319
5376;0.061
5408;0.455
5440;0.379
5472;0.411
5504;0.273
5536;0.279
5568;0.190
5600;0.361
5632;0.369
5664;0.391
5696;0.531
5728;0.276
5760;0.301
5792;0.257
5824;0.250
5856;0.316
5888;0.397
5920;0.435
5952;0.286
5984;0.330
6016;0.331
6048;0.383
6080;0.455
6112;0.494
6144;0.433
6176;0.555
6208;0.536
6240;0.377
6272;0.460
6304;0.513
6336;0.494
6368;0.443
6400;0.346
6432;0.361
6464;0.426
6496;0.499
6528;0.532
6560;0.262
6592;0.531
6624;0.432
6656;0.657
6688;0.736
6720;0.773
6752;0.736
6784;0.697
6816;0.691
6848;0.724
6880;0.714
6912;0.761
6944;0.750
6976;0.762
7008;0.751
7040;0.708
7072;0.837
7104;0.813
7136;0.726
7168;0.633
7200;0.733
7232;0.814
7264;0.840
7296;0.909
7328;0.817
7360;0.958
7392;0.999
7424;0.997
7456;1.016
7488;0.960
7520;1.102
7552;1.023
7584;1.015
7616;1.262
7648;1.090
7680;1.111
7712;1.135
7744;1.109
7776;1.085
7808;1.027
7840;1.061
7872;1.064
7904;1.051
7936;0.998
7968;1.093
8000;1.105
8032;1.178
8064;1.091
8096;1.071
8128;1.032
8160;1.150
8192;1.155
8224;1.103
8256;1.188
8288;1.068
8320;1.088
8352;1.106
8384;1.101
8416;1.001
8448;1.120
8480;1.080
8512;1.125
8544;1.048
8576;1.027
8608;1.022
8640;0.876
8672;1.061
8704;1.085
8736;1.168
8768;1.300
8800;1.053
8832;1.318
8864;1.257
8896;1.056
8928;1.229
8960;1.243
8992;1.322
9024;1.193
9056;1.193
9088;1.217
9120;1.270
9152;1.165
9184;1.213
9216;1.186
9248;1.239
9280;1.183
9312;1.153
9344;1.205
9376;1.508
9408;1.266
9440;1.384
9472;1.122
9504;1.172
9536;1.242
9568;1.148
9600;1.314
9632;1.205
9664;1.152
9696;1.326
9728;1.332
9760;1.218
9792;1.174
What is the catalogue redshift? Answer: 0.668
